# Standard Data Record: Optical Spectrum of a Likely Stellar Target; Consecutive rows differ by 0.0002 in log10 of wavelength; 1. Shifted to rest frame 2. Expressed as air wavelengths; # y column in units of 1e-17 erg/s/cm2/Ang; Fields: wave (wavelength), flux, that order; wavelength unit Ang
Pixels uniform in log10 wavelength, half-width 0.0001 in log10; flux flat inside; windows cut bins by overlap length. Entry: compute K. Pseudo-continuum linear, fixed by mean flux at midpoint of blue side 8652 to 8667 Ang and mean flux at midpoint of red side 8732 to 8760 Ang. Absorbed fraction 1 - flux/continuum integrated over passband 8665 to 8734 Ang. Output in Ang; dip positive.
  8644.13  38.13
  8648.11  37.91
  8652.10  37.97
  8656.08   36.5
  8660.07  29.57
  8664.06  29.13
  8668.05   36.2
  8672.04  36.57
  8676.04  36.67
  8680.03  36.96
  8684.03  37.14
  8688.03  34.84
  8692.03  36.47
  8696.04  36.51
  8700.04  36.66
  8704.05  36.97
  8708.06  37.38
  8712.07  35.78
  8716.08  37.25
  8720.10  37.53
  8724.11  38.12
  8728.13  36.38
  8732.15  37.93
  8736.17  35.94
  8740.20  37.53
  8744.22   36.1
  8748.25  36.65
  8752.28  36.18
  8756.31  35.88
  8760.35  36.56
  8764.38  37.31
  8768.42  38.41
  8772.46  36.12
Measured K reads -4.2 Ang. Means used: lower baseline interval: 32.9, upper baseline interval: 36.5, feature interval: 36.7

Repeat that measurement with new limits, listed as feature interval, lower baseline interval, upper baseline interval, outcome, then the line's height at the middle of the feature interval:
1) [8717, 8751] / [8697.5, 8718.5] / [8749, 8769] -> -0.2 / 36.8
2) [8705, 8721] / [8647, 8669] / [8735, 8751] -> -0.5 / 35.8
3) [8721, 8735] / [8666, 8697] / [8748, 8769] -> -0.3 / 36.6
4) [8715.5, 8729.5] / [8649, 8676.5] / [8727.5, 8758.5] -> -0.5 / 36.1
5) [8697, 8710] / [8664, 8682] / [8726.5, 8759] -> -0.3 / 36.1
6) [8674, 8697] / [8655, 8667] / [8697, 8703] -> -1.1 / 34.8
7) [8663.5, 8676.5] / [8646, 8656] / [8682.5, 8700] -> 0.7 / 37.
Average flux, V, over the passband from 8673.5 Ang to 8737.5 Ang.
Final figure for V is 36.8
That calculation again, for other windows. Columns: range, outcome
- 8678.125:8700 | 36.4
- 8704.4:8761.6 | 36.8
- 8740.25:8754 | 36.5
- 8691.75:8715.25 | 36.7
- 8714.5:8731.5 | 37.4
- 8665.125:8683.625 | 36.3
